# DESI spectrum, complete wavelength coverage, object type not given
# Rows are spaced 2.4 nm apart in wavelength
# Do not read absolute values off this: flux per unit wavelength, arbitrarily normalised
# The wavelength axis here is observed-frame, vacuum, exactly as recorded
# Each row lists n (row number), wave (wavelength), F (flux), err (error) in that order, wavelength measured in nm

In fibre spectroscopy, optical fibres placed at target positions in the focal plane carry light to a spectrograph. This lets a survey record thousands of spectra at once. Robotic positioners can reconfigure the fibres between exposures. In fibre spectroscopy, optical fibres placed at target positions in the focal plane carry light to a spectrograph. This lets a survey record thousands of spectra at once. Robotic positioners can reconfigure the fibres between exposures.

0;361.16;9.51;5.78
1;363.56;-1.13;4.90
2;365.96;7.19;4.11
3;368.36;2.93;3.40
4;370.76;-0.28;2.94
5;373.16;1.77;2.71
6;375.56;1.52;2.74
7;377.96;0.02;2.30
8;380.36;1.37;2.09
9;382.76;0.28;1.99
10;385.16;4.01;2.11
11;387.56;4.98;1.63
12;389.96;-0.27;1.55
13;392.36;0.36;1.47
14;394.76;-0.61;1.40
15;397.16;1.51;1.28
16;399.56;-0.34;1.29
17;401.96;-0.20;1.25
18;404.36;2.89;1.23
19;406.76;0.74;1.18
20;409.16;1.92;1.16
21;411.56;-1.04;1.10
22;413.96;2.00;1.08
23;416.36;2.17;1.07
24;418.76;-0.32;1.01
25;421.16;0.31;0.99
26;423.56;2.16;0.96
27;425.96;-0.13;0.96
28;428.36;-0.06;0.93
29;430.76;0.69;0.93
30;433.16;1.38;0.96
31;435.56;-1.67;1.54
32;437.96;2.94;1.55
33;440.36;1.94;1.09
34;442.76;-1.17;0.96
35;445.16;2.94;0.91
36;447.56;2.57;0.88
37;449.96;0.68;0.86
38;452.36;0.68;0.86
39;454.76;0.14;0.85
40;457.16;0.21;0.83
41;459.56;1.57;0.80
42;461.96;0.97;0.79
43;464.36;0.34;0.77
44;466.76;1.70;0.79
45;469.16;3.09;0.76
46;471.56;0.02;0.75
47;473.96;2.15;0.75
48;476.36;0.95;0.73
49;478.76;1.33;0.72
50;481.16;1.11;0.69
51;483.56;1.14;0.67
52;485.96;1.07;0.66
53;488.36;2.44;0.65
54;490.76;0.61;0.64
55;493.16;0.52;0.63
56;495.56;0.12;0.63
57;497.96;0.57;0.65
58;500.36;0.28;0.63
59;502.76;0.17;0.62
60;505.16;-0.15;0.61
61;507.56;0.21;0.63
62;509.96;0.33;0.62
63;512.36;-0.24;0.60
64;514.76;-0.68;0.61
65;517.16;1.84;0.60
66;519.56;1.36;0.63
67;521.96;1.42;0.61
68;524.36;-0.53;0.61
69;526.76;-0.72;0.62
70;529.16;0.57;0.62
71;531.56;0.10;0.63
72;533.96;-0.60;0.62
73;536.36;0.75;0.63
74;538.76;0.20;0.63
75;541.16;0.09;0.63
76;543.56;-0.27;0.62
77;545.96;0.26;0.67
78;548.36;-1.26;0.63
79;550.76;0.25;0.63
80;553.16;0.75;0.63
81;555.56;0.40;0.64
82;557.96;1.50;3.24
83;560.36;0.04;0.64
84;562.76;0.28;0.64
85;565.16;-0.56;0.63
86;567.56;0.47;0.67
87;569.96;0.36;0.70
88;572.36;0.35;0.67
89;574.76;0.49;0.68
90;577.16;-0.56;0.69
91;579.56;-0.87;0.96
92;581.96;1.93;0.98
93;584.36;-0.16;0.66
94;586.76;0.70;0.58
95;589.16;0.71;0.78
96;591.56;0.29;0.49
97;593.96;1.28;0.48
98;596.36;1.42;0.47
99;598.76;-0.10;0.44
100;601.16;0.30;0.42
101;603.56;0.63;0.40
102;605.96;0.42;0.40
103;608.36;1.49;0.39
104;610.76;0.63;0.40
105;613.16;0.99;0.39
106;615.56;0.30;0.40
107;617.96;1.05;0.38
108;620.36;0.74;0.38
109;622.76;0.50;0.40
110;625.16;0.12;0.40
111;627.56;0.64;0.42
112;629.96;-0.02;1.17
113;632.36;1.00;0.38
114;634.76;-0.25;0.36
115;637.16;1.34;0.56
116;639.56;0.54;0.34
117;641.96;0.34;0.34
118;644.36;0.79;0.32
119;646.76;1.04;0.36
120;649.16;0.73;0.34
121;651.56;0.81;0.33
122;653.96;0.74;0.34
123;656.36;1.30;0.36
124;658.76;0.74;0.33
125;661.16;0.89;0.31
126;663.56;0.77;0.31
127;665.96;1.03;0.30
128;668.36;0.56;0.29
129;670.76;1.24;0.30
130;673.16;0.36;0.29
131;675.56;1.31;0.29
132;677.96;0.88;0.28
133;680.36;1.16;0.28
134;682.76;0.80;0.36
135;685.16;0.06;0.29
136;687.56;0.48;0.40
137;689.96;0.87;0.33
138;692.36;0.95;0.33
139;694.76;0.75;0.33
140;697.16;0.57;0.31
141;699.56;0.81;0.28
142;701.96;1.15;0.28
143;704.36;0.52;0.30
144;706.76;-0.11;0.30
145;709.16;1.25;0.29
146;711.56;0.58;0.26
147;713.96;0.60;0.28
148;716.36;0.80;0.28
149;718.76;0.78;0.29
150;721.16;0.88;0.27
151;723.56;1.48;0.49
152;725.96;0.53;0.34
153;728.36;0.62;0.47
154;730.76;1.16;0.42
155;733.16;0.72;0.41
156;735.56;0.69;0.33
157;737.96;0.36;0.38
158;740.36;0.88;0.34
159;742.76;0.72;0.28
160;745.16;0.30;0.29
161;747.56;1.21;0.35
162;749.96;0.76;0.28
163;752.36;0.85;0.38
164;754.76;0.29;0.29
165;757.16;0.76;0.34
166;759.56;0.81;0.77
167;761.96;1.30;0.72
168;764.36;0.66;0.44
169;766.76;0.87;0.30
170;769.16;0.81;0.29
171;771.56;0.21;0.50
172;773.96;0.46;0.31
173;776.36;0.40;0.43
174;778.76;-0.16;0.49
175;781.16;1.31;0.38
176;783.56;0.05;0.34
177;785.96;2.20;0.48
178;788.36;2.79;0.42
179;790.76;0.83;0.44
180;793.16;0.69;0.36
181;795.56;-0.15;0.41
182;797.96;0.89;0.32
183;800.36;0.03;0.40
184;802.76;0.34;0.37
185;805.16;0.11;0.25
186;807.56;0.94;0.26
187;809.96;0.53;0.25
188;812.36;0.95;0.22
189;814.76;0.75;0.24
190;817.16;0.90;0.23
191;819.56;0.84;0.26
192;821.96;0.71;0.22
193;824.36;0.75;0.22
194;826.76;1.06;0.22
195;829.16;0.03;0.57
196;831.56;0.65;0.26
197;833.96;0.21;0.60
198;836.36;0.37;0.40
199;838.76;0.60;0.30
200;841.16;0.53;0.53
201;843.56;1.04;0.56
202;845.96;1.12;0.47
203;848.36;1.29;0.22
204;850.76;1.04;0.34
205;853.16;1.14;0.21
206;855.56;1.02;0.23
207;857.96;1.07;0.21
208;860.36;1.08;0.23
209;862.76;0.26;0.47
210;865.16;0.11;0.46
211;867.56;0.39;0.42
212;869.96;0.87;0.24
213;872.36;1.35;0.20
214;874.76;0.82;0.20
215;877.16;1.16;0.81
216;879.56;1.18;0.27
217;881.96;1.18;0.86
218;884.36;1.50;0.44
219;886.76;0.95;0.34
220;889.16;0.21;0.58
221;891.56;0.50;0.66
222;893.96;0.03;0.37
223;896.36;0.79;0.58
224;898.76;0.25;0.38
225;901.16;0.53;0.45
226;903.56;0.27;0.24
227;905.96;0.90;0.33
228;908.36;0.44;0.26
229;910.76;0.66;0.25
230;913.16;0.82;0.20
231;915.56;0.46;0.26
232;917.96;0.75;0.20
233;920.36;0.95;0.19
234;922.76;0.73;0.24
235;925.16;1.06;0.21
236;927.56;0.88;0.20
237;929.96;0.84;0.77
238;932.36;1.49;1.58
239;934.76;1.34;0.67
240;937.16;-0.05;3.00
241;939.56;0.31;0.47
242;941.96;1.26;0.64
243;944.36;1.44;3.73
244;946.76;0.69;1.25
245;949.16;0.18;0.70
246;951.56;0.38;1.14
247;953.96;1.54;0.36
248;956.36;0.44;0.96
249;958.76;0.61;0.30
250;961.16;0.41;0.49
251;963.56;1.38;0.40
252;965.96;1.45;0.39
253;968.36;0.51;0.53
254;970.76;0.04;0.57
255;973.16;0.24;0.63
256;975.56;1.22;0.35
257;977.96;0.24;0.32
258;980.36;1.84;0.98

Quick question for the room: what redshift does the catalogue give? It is 1.111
